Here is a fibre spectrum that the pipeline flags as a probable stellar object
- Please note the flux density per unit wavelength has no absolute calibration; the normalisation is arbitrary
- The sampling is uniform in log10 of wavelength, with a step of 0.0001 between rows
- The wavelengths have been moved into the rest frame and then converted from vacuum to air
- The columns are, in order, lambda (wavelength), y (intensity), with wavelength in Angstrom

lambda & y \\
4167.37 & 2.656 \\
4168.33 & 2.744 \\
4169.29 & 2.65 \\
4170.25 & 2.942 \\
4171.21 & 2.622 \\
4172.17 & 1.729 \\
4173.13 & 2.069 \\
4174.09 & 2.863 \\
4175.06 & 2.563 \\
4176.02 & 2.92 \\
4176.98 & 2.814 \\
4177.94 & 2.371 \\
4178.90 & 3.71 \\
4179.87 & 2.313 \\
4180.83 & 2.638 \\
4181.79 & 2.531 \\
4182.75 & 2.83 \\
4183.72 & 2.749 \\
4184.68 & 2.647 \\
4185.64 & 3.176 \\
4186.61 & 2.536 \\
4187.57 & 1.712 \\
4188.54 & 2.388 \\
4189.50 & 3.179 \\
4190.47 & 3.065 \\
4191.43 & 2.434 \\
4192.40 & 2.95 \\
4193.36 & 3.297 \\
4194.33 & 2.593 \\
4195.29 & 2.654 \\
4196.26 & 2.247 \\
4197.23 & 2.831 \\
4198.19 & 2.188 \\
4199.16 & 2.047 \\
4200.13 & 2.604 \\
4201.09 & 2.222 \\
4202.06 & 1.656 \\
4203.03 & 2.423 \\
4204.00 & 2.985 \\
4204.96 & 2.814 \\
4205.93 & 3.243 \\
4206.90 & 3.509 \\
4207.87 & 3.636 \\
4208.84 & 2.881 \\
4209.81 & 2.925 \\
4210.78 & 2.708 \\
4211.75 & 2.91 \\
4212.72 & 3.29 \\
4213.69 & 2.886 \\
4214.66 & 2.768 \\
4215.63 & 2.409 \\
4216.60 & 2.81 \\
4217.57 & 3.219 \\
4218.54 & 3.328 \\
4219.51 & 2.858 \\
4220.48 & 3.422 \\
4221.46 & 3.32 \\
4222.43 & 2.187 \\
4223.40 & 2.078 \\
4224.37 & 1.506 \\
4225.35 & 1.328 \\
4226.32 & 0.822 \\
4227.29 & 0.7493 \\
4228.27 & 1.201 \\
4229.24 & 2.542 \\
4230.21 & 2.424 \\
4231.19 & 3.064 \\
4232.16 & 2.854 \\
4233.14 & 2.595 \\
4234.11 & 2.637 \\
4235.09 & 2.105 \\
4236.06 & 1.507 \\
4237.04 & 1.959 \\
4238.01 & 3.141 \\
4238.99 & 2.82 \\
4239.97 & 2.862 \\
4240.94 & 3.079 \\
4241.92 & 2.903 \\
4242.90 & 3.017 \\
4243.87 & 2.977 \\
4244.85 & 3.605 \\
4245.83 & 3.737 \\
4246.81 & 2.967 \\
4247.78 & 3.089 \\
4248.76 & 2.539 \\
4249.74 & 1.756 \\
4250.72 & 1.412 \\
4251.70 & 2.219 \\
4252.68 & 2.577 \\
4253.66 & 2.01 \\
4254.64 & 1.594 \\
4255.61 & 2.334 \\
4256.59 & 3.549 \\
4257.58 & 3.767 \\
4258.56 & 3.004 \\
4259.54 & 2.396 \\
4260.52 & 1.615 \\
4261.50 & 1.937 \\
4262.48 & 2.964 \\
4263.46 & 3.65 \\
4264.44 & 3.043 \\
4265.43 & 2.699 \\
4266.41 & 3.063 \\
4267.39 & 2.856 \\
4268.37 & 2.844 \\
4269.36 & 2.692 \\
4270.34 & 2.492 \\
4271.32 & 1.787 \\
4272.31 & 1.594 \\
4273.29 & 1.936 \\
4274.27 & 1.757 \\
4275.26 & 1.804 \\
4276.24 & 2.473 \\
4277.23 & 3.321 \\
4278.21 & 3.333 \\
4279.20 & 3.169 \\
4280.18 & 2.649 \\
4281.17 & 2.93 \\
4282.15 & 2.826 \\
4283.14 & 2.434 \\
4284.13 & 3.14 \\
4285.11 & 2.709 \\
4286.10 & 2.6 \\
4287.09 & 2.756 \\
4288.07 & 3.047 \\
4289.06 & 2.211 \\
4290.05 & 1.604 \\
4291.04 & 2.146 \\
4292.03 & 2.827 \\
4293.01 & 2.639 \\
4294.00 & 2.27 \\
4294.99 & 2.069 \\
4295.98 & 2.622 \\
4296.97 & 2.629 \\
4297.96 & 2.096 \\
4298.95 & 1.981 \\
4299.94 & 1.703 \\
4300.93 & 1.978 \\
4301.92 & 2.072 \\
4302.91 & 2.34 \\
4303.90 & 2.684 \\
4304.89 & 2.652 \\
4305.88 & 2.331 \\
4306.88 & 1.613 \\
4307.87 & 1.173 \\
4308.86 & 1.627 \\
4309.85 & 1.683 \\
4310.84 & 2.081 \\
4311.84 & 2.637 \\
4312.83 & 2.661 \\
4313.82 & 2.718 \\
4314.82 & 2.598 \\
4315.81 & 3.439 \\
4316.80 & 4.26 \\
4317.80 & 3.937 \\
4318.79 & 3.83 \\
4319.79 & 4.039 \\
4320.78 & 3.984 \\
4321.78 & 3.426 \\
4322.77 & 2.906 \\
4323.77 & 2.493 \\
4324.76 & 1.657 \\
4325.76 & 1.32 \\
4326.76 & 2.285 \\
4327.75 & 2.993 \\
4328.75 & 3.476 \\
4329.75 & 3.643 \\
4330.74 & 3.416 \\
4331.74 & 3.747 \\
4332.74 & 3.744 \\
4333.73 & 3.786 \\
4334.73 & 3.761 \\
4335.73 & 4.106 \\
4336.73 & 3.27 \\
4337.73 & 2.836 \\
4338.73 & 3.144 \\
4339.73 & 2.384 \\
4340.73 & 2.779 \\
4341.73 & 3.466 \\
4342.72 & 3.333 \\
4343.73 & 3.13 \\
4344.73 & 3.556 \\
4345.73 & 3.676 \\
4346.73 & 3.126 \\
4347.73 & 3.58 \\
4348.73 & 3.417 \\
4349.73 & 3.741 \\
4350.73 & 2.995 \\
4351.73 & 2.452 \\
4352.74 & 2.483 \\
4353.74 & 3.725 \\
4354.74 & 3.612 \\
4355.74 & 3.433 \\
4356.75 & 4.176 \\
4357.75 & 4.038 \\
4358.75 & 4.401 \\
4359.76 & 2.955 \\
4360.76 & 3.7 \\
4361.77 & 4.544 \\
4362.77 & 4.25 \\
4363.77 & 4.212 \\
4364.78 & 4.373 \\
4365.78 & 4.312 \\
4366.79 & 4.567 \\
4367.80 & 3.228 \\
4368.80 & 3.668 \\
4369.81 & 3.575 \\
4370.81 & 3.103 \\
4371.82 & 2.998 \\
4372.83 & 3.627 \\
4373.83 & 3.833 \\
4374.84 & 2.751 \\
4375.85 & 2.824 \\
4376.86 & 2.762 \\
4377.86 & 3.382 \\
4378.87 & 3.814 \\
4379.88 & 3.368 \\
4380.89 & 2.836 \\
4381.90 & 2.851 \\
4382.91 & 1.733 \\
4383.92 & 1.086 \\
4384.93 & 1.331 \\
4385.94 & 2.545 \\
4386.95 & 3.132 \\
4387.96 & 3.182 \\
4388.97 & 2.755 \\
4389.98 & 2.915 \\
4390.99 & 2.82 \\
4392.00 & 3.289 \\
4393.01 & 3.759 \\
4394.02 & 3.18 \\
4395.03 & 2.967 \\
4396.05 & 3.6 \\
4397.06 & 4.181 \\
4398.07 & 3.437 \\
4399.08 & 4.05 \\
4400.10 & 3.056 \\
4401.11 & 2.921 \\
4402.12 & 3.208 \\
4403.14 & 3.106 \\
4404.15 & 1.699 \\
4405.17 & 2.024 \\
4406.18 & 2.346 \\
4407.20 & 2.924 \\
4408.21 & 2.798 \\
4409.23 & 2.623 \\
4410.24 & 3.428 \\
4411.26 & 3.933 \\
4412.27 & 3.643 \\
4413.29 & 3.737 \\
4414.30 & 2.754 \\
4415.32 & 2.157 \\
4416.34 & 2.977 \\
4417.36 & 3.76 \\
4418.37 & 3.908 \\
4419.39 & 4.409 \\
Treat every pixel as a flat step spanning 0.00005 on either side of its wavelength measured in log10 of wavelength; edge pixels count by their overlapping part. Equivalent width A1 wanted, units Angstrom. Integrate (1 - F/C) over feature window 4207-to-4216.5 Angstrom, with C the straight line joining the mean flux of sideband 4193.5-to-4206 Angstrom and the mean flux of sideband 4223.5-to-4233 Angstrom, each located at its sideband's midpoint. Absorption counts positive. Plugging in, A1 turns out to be -3.0 Angstrom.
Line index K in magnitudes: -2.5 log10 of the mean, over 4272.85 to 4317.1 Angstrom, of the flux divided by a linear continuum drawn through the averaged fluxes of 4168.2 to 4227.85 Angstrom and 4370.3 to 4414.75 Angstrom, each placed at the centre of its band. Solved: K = 0.153 mag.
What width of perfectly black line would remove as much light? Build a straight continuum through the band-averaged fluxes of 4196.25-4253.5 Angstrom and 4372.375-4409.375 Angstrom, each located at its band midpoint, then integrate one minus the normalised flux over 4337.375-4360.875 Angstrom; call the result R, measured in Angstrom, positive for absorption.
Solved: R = -4.0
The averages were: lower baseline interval 2.58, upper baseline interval 2.94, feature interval 3.34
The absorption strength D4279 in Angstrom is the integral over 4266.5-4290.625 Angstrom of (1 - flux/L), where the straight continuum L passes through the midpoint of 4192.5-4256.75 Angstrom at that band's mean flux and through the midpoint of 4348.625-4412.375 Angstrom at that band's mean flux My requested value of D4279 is 2.2 Angstrom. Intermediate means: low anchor 2.58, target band 2.55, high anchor 3.24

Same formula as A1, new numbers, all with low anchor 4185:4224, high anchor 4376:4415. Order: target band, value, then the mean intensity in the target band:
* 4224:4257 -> 4.73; 2.4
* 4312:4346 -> -3.79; 3.22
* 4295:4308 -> 3.16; 2.17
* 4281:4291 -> 0.89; 2.59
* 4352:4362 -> -2.47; 3.65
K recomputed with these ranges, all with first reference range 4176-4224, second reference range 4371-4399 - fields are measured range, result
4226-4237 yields 0.33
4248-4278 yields 0.15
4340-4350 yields -0.13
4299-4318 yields 0.21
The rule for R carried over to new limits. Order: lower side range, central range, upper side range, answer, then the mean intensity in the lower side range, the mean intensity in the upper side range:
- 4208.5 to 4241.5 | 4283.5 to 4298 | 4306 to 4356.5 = 1.8 Angstrom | 2.5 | 3.06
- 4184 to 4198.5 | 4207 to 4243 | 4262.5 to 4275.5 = 0.5 Angstrom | 2.67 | 2.51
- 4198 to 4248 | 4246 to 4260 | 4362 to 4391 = 1.0 Angstrom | 2.63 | 3.18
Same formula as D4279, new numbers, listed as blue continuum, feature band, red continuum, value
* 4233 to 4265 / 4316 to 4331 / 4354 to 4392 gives -0.6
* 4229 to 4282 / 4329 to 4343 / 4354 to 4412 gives -1.7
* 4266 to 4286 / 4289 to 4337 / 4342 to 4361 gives 4.9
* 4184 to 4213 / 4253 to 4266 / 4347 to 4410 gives 1.1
